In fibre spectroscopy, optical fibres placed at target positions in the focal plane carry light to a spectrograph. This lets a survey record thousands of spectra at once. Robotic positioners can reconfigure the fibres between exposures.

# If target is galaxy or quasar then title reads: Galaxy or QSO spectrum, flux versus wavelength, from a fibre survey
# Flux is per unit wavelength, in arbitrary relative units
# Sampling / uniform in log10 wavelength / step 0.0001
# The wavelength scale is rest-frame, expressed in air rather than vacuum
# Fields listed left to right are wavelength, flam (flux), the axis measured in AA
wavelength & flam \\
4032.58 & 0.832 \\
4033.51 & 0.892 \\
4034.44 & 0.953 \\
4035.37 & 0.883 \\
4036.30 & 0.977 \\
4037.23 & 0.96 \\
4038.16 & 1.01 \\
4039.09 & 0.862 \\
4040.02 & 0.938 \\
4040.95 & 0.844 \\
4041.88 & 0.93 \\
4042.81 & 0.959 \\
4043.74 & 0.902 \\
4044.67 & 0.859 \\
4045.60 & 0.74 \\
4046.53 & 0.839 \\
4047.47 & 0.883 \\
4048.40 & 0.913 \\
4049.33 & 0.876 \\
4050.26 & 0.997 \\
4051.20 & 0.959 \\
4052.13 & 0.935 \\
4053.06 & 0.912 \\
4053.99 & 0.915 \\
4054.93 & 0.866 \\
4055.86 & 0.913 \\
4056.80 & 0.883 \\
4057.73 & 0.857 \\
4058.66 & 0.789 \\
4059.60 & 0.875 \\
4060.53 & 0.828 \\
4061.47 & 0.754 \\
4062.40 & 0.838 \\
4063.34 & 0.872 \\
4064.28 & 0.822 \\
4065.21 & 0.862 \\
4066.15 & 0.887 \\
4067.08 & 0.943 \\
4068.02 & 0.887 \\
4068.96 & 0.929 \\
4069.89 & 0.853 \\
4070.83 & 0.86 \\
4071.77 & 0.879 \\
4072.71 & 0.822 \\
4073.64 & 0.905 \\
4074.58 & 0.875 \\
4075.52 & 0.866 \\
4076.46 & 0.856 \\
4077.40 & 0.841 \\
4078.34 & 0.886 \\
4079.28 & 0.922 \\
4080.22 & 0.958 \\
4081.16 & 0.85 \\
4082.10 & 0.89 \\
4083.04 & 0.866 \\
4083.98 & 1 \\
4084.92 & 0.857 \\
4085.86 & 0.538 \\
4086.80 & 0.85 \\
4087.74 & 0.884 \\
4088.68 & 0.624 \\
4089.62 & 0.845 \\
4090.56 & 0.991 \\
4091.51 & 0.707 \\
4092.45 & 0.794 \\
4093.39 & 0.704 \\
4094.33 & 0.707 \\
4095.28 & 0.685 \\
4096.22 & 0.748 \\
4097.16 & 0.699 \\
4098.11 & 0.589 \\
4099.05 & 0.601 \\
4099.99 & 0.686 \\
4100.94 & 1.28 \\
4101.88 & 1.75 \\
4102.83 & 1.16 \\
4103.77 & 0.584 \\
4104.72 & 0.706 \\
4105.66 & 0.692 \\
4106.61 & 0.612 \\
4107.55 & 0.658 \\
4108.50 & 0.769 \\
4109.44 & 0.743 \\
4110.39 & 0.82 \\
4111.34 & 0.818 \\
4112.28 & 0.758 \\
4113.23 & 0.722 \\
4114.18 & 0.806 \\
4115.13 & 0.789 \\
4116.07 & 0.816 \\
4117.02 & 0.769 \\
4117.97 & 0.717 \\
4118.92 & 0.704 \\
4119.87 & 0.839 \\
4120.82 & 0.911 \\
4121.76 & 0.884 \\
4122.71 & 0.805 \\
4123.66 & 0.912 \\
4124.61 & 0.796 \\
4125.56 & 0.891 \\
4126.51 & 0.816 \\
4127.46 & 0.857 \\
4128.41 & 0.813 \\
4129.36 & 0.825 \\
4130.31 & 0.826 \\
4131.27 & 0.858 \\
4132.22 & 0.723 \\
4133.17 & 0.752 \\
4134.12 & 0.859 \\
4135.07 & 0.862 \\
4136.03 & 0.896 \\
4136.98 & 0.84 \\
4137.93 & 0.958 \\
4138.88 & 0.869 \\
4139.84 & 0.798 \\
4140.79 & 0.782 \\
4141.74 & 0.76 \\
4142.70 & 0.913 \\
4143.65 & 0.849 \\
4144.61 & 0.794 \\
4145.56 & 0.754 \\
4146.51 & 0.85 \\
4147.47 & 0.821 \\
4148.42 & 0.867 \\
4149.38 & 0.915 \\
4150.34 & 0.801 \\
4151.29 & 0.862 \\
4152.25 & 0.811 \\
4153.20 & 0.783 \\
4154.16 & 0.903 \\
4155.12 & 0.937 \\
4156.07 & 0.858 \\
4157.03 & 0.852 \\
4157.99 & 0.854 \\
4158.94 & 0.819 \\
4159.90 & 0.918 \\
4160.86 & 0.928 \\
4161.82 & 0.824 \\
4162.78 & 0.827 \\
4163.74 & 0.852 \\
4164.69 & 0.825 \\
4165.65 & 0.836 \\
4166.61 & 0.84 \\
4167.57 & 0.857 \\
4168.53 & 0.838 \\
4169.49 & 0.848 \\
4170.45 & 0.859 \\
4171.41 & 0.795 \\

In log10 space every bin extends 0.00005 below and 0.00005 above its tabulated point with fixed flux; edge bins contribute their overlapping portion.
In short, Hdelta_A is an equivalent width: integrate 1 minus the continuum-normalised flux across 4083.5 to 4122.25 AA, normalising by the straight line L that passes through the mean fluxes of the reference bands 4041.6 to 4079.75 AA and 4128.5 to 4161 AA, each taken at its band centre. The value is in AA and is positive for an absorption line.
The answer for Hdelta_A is 2.7 AA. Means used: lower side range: 0.877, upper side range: 0.843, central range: 0.801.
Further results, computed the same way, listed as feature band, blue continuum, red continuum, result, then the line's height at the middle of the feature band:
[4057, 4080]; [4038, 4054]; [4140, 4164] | 0.7 AA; 0.89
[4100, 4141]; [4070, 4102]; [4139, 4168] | 0.2 AA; 0.84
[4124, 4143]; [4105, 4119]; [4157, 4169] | -1.0 AA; 0.791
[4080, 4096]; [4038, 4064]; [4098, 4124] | 0.7 AA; 0.844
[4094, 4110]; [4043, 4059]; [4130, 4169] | 1.1 AA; 0.864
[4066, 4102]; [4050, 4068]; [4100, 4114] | 0.9 AA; 0.866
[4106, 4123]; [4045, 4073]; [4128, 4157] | 1.5 AA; 0.85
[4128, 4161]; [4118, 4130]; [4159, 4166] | 0.1 AA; 0.846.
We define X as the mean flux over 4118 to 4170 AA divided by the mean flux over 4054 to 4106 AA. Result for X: 0.99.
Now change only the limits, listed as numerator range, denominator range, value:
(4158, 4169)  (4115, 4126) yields 1.04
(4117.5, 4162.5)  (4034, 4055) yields 0.92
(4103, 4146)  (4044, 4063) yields 0.92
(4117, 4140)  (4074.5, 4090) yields 0.98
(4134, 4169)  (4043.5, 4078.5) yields 0.97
